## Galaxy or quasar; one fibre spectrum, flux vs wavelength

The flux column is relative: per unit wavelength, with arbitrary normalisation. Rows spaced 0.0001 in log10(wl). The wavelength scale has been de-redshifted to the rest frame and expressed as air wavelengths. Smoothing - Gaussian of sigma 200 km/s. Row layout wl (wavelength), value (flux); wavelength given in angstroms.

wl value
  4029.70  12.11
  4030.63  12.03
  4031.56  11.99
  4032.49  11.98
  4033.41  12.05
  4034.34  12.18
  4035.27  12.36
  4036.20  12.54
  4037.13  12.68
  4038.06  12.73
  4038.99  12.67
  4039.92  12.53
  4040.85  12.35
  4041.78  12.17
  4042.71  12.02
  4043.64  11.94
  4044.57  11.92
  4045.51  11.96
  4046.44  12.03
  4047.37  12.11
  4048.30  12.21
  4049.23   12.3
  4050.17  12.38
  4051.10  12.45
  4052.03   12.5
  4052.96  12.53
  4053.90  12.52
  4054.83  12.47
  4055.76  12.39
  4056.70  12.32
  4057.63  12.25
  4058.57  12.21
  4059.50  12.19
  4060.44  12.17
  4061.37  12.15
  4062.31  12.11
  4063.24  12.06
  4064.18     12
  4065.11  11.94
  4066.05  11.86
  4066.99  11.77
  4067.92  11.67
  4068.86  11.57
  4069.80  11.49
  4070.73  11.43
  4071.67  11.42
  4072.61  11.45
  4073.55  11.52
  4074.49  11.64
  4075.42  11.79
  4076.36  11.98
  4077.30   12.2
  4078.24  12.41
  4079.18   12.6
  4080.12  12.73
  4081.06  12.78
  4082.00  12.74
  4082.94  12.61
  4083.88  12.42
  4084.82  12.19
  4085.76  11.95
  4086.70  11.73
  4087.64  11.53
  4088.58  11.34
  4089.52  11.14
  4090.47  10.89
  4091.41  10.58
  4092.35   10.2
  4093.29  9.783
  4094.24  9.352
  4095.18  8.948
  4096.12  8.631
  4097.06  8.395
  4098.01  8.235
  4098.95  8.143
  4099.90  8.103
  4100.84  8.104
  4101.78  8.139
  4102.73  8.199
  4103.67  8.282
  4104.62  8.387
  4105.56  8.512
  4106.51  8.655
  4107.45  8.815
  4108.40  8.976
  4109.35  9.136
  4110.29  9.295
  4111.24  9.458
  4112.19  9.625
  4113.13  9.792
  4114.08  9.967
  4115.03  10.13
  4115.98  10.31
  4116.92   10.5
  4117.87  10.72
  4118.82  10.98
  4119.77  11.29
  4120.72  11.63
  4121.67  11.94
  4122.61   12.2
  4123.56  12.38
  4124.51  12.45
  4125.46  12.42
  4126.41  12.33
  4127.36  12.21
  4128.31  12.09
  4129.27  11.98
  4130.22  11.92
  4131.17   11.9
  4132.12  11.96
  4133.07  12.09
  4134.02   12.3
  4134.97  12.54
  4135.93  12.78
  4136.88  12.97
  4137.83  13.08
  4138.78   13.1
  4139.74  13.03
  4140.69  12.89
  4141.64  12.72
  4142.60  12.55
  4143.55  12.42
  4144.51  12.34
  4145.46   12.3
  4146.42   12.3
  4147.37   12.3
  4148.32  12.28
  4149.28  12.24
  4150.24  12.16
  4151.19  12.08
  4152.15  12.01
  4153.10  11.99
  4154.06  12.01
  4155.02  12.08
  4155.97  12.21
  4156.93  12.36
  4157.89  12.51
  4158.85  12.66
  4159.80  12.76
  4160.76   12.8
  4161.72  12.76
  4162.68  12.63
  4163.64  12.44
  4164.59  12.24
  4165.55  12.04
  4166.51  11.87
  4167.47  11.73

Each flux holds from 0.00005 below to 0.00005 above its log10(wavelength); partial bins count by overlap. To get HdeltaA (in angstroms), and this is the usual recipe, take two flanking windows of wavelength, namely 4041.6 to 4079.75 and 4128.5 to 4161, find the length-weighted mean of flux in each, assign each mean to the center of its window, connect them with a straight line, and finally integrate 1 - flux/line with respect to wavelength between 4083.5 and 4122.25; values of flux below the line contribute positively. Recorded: 7.5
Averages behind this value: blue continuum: 12.1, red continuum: 12.4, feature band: 9.87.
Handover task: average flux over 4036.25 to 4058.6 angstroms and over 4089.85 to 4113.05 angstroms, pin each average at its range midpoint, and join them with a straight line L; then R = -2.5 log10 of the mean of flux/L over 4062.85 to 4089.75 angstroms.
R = -0.14 mag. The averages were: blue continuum 12.3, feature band 11.9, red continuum 8.98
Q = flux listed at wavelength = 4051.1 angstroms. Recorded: 12.45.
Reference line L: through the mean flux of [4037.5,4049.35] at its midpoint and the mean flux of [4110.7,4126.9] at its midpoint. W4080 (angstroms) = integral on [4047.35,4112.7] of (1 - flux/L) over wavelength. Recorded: 3.9 angstroms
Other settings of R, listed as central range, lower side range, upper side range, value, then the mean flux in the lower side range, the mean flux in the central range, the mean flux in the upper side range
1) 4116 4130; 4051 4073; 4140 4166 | 0.047 mag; 12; 11.7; 12.4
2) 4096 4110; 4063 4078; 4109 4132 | 0.319 mag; 11.7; 8.46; 11.1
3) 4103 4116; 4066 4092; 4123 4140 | 0.305 mag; 11.8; 9.18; 12.4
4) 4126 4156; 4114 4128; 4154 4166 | -0.034 mag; 11.5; 12.4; 12.4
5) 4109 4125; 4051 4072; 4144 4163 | 0.144 mag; 12.1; 10.7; 12.3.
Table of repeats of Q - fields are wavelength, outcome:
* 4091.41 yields 10.58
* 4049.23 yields 12.3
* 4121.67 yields 11.94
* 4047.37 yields 12.11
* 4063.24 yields 12.06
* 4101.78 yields 8.139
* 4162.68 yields 12.63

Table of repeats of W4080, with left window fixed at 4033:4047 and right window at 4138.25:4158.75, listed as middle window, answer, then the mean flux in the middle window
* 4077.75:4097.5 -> 1.81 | 11.2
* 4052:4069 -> 0.21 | 12.1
